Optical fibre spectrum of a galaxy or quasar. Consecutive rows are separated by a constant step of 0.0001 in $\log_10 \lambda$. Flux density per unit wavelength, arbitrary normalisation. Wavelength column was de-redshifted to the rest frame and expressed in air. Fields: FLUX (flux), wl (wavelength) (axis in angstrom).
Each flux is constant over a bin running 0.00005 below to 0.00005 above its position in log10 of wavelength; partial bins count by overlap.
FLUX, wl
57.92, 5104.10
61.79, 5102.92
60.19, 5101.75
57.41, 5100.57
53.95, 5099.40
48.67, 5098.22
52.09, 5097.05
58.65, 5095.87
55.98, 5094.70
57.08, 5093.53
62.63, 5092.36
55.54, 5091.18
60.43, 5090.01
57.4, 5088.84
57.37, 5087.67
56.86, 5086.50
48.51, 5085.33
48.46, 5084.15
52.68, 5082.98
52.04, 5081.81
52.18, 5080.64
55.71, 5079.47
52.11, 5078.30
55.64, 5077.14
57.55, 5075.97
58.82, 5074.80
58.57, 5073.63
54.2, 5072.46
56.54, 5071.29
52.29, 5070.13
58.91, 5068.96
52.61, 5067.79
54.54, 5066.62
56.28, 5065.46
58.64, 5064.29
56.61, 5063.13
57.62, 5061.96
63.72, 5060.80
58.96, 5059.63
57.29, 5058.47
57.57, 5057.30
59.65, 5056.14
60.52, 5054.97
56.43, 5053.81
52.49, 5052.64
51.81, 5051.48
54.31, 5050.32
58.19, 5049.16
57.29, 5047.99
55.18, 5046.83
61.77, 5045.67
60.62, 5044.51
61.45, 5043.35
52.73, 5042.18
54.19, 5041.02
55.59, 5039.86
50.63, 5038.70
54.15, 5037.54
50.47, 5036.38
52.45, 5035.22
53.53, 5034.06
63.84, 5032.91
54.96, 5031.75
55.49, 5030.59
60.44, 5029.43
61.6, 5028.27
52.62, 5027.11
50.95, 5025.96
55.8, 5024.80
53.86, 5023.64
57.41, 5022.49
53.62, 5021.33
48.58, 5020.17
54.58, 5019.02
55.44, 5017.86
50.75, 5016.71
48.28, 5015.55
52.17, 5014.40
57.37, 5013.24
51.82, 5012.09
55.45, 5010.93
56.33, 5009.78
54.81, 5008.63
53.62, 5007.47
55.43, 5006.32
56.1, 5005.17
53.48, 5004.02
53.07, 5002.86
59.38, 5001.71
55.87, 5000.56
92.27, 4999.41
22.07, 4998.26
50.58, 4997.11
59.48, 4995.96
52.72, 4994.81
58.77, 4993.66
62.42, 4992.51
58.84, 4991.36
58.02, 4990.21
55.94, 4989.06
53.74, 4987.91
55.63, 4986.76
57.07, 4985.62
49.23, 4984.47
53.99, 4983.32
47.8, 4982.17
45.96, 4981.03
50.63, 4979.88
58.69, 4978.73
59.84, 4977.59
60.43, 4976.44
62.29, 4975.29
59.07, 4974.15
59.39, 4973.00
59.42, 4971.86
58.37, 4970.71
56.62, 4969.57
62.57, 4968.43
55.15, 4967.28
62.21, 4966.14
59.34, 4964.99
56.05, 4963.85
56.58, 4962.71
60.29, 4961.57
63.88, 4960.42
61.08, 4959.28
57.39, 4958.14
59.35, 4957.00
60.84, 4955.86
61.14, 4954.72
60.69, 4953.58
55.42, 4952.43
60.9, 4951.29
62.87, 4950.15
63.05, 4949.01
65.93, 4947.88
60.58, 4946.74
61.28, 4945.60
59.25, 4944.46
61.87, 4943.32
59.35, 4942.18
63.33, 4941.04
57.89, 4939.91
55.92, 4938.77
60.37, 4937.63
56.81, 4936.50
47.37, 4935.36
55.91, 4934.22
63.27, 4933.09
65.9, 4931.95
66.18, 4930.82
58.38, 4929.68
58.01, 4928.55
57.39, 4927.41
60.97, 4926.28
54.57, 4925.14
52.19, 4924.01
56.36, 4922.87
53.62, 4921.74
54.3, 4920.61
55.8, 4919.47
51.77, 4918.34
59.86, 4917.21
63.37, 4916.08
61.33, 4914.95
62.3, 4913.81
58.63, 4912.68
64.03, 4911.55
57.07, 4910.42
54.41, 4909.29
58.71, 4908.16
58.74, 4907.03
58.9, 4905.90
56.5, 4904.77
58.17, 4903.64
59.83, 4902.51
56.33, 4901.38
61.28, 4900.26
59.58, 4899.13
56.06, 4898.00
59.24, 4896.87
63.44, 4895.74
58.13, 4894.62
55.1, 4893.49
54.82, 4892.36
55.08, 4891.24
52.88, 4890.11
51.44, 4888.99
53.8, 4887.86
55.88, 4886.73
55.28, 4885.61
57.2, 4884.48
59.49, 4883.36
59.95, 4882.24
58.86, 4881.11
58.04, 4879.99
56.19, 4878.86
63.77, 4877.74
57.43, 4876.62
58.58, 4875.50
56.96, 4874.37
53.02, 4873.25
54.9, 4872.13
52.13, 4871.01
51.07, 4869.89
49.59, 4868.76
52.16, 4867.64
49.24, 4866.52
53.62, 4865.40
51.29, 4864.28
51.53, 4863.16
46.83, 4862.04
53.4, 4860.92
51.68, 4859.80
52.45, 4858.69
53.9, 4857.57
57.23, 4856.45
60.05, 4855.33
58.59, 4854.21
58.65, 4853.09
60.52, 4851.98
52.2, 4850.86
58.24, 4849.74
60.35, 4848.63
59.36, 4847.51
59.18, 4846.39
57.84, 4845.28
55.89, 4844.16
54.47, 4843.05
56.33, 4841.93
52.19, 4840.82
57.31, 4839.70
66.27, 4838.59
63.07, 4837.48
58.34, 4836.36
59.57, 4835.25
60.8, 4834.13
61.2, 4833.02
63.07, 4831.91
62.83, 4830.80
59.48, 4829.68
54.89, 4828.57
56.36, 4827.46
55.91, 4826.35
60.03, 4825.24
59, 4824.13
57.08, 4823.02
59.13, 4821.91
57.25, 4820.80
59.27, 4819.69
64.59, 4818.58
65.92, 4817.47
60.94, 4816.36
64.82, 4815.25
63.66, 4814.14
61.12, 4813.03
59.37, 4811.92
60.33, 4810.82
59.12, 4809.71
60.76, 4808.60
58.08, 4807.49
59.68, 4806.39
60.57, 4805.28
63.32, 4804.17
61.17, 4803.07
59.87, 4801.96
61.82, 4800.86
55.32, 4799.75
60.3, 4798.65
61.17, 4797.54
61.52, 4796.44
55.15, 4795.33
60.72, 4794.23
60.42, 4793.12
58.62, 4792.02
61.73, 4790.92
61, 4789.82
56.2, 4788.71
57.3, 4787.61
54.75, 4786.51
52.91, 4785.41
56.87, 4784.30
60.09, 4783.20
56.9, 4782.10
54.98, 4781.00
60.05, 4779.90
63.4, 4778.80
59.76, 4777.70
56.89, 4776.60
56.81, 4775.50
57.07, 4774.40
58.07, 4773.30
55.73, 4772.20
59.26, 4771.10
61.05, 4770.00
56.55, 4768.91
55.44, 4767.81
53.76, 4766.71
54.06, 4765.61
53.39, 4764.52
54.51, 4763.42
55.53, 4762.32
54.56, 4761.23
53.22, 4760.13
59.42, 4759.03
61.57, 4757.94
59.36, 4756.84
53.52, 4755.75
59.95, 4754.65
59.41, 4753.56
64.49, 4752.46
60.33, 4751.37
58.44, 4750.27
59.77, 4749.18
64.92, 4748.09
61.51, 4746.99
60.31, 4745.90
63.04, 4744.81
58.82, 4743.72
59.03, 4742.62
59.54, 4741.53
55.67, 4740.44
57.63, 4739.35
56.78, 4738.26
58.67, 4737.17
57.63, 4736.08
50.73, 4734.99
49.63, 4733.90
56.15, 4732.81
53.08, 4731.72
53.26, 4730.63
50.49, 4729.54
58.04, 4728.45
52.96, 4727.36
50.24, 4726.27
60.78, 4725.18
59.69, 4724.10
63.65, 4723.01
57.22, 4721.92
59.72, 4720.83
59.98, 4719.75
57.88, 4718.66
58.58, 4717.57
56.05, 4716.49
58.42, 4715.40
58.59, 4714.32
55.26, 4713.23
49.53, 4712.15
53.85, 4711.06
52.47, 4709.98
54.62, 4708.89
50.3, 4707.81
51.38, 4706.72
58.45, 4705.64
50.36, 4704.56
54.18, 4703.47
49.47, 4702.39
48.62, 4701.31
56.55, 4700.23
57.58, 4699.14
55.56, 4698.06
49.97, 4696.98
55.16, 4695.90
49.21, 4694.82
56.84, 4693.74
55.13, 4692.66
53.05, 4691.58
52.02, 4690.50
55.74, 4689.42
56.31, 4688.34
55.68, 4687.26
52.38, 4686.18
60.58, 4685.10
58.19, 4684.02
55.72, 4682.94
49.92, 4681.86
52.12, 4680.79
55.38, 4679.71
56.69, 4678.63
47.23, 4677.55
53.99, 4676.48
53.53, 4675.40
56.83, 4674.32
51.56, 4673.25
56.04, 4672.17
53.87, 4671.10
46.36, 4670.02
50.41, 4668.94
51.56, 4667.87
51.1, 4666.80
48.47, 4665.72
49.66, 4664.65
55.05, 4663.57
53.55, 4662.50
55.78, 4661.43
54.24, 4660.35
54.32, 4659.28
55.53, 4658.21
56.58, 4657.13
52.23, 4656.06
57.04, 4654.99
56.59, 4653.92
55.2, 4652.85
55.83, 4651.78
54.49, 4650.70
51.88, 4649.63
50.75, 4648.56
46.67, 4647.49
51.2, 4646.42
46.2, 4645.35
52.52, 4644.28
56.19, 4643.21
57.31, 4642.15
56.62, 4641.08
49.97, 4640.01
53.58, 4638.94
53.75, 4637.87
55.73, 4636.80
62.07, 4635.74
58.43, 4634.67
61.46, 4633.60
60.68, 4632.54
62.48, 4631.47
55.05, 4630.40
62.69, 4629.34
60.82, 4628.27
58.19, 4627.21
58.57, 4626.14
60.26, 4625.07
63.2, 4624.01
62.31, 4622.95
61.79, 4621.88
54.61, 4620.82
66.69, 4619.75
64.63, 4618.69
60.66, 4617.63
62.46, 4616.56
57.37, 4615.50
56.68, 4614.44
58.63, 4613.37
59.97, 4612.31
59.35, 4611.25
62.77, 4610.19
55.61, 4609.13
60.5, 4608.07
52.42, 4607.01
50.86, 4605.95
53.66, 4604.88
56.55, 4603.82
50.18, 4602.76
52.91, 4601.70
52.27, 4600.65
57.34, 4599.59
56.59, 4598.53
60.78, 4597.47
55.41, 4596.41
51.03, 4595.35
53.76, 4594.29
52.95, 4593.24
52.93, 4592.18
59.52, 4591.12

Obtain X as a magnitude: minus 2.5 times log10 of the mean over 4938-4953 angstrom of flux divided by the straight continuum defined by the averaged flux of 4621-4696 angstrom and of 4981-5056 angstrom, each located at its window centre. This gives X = -0.10 mag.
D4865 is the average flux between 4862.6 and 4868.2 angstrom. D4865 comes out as 51.6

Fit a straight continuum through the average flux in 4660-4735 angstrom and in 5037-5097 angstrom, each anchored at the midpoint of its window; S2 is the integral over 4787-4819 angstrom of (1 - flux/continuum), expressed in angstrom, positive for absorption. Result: -3.3 angstrom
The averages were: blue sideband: 54.2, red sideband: 56.2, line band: 60.5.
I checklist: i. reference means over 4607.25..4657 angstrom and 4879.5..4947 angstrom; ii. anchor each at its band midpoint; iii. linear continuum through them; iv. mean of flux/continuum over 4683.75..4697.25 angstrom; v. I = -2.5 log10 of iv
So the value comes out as 0.06 mag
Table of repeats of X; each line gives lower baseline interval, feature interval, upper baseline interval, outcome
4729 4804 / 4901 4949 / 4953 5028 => -0.04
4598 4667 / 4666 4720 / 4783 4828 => 0.07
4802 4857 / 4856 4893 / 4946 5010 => 0.08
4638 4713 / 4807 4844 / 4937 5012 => -0.08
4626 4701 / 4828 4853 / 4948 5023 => -0.06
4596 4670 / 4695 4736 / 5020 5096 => 0.03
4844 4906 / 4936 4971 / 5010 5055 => -0.08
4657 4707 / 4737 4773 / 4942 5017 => -0.07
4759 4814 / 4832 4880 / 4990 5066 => 0.03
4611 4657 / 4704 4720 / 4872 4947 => 0.05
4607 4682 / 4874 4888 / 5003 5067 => -0.04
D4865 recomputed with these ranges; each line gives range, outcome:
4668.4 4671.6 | 50.1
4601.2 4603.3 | 51.5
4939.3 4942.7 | 60.2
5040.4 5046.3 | 58.1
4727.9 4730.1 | 54.2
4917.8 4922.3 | 53.9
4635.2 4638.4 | 57.2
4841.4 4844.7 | 55.6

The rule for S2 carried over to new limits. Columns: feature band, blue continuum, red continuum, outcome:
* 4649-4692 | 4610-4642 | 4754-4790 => 3.5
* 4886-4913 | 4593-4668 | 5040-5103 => -0.6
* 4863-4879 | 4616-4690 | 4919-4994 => 0.9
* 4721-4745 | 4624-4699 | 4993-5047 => -0.7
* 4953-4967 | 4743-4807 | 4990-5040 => -1.0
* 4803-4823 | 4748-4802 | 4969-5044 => -1.1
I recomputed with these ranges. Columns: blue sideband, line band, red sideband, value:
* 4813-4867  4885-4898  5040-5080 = 0.03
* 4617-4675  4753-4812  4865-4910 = -0.04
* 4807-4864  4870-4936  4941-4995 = 0.02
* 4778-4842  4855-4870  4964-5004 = 0.12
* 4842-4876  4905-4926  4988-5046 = -0.05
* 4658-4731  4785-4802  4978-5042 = -0.08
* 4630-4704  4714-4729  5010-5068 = -0.07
